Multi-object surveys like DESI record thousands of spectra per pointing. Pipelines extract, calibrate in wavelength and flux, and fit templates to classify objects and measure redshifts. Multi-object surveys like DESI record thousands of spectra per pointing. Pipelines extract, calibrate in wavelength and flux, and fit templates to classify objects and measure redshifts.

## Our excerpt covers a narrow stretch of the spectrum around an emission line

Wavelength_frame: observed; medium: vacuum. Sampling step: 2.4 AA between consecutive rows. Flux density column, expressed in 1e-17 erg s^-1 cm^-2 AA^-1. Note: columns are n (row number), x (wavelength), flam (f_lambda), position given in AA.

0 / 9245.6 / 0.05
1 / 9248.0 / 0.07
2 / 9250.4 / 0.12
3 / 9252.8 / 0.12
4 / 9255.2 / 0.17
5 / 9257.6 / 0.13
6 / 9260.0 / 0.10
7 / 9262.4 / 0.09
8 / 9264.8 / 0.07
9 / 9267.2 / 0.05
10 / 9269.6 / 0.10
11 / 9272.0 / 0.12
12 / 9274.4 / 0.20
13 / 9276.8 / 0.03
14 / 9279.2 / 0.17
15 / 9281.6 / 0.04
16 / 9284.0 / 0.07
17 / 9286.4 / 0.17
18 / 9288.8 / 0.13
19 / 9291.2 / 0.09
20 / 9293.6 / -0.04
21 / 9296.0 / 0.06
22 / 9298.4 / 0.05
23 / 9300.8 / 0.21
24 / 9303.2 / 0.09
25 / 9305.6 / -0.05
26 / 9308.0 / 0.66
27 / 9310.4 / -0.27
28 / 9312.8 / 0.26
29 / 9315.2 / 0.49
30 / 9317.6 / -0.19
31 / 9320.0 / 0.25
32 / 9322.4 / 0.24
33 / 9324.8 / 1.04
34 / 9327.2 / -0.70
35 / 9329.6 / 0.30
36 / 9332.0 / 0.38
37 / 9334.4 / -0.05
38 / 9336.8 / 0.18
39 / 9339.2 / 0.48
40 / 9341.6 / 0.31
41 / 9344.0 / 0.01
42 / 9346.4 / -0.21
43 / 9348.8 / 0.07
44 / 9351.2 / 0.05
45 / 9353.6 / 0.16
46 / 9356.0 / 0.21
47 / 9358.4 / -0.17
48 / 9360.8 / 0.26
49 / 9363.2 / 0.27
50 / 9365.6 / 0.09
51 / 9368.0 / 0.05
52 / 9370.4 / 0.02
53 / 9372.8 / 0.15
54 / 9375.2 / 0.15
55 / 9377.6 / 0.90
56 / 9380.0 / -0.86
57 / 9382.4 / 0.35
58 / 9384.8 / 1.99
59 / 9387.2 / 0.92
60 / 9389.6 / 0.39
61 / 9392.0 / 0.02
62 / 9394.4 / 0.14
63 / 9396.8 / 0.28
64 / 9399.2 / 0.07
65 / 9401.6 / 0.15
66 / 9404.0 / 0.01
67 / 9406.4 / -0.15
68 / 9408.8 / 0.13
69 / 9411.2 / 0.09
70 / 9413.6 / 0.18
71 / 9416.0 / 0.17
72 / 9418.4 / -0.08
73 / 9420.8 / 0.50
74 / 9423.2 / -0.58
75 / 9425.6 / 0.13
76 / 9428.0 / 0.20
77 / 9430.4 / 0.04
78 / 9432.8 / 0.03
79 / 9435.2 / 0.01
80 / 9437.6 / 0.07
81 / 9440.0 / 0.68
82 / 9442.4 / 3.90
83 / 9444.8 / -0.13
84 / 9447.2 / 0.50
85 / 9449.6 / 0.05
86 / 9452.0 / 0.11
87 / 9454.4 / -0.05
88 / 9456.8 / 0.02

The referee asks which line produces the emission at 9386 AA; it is H-alpha 6563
